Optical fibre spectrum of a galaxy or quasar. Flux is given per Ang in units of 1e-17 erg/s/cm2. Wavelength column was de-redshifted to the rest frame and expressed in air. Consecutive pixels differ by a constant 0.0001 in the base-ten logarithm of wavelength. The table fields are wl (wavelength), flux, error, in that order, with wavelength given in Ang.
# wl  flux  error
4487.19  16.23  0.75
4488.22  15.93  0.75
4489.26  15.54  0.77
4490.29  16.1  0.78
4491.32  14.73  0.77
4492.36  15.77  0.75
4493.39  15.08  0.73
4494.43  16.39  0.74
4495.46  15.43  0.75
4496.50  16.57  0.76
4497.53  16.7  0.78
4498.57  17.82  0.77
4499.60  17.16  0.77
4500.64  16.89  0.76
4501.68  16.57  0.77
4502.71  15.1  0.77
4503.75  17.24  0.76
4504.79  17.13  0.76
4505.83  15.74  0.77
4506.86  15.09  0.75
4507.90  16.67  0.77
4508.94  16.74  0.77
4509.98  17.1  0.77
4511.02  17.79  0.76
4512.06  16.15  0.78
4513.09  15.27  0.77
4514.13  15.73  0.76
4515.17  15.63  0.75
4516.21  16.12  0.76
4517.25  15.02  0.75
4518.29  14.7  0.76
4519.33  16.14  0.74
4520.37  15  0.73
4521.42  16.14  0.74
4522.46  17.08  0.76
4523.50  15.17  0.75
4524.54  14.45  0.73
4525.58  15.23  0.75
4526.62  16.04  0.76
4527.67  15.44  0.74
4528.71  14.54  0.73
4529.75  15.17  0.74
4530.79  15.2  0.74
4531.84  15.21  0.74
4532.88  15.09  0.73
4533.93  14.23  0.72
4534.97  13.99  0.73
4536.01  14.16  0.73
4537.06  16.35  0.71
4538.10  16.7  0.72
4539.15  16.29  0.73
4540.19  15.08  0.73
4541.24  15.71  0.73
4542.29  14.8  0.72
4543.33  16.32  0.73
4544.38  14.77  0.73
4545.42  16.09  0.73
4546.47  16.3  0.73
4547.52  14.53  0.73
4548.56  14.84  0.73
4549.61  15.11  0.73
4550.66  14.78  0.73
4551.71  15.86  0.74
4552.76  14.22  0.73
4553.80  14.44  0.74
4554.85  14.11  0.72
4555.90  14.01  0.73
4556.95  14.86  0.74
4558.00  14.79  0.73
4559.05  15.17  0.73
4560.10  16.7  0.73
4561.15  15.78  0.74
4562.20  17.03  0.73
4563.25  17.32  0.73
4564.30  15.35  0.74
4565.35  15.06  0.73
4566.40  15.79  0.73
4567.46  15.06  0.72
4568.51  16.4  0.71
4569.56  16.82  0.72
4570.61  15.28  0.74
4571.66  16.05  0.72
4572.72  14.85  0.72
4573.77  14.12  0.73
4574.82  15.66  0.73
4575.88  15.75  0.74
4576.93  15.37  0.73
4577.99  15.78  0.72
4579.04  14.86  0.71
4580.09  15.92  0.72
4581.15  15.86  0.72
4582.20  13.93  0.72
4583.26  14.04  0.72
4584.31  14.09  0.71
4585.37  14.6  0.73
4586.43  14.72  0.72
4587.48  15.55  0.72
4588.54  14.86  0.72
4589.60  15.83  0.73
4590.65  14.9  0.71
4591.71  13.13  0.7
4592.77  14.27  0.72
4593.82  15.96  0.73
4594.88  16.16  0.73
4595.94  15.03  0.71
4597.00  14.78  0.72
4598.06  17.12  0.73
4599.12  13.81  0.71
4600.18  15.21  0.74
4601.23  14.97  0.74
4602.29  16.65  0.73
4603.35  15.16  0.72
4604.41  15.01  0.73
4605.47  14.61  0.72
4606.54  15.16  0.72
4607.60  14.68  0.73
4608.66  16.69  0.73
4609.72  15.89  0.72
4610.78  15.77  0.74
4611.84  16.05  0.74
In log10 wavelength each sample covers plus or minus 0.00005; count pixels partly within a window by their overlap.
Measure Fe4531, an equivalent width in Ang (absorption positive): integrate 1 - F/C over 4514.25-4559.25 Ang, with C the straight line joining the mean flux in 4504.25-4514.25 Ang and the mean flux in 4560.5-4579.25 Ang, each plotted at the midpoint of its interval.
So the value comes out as 2.3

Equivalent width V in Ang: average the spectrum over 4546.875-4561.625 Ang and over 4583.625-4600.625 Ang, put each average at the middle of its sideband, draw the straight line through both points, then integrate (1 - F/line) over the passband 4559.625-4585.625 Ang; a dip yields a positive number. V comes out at -0.93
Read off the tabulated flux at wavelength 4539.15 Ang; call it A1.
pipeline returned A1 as 16.29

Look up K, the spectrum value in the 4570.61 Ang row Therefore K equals 15.28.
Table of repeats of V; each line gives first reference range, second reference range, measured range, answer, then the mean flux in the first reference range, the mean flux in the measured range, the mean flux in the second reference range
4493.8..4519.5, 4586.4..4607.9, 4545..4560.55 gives 0.6 Ang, 16.3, 15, 15.1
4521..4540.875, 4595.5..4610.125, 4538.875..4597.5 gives 0.3 Ang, 15.3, 15.3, 15.3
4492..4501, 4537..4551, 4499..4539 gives 0.6 Ang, 16.4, 15.8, 15.5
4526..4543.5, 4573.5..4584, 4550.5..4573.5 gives -0.4 Ang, 15.3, 15.4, 15.1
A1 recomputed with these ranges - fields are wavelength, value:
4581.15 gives 15.86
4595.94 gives 15.03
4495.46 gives 15.43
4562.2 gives 17.03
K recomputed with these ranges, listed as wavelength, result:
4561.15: 15.78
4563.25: 17.32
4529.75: 15.17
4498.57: 17.82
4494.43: 16.39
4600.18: 15.21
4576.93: 15.37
